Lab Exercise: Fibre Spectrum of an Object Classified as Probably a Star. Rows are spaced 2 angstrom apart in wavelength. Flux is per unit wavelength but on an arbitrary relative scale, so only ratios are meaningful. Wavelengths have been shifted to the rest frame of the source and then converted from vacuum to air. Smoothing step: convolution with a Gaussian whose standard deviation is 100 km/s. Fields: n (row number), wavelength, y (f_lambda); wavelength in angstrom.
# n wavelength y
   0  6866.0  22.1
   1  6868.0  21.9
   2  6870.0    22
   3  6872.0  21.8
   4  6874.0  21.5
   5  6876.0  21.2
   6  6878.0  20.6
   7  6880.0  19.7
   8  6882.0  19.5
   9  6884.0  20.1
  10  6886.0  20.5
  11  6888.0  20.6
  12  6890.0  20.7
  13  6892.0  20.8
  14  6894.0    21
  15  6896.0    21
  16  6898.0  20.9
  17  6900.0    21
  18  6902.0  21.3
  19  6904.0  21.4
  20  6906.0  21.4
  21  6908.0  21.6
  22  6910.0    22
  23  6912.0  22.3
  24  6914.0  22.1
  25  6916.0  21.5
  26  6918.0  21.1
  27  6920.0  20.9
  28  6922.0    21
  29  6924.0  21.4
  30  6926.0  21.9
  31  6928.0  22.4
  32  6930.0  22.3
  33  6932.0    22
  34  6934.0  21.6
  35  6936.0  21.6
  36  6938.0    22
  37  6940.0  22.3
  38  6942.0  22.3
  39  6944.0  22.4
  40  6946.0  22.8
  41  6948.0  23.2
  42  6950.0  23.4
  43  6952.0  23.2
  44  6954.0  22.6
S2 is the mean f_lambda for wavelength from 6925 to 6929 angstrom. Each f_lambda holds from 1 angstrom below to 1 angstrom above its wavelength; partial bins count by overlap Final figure 22.1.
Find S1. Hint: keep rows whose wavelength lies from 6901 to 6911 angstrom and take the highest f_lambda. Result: 22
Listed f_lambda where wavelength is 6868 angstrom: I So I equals 21.9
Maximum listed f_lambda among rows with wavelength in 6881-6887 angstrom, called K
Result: 20.5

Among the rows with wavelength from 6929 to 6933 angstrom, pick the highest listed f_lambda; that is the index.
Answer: 22.3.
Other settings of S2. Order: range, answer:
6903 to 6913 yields 21.7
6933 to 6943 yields 22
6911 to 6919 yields 21.8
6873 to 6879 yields 21.1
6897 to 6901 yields 20.9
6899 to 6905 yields 21.2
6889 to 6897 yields 20.9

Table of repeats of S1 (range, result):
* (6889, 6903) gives 21.3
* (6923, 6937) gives 22.4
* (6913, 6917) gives 22.1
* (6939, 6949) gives 23.2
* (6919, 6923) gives 21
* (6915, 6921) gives 21.5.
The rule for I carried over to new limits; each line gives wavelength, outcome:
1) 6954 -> 22.6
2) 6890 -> 20.7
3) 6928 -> 22.4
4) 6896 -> 21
